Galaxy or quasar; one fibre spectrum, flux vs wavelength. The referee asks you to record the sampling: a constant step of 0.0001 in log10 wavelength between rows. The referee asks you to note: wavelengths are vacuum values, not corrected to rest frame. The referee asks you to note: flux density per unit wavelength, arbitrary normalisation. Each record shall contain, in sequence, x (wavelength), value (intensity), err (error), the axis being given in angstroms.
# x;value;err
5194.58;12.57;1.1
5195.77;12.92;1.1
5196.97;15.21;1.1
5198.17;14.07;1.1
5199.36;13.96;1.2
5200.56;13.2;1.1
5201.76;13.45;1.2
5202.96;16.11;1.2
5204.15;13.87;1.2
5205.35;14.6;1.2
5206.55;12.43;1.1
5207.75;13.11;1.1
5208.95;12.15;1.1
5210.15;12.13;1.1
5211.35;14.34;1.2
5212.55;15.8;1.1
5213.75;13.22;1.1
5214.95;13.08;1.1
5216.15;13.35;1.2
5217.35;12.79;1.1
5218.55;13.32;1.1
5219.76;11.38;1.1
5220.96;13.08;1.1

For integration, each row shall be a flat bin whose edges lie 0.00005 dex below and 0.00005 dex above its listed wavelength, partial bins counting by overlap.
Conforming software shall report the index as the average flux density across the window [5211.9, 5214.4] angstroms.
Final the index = 14.5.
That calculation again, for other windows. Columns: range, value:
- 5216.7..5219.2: 13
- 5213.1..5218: 13.2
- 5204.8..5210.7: 12.9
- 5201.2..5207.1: 14.1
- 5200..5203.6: 14.3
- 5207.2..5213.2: 13.5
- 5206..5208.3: 12.8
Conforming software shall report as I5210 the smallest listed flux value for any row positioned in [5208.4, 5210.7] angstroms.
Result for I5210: 12.13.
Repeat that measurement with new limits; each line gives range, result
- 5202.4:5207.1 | 12.43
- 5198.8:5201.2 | 13.2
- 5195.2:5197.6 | 12.92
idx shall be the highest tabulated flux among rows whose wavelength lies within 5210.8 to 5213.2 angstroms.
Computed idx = 15.8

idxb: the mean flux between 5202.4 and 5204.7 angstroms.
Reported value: 15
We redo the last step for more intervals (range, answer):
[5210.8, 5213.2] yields 15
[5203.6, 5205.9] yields 14.2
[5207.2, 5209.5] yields 12.6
